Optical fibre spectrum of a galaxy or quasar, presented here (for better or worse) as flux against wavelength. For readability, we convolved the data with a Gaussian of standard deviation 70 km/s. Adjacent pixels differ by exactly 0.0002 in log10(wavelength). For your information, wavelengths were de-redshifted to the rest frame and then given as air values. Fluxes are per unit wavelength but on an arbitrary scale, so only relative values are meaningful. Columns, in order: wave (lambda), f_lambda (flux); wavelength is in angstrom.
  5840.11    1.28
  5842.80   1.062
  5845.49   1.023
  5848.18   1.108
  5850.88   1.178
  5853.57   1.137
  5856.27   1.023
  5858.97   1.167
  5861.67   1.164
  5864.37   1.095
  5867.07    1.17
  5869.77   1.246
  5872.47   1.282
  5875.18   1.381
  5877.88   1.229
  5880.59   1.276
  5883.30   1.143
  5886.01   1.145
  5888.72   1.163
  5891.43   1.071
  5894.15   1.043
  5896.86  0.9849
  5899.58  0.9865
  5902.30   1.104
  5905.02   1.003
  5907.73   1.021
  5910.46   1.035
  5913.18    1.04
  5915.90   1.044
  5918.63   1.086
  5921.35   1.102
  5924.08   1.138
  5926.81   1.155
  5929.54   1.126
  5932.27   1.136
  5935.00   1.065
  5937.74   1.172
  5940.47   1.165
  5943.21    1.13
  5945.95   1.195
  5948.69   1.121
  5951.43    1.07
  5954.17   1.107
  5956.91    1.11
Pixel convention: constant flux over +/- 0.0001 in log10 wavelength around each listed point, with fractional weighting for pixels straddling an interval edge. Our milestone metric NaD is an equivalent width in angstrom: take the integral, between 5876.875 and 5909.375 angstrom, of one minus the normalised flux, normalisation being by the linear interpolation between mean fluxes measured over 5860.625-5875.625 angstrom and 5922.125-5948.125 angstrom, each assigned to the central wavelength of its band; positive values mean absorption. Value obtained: 2.5 angstrom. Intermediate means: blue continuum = 1.21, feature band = 1.1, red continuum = 1.14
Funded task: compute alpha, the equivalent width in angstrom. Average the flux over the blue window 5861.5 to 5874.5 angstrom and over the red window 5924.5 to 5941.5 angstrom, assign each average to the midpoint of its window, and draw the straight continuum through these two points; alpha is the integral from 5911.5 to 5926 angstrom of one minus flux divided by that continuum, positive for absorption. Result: 0.8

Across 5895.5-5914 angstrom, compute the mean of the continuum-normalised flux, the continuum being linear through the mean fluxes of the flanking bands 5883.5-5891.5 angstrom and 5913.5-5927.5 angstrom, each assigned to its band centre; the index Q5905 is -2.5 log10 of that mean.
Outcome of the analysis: 0.09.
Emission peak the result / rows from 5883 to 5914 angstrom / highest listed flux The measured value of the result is 1.163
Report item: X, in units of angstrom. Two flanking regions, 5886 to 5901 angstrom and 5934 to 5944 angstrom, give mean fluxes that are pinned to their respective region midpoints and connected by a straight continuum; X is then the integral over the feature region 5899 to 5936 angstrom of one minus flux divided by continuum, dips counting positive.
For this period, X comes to 0.8 angstrom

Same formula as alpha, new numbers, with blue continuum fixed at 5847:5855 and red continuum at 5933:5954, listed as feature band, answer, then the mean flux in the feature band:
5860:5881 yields -1.7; 1.23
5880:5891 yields -0.3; 1.17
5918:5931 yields 0.1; 1.12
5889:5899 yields 0.8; 1.04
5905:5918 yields 1.1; 1.03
